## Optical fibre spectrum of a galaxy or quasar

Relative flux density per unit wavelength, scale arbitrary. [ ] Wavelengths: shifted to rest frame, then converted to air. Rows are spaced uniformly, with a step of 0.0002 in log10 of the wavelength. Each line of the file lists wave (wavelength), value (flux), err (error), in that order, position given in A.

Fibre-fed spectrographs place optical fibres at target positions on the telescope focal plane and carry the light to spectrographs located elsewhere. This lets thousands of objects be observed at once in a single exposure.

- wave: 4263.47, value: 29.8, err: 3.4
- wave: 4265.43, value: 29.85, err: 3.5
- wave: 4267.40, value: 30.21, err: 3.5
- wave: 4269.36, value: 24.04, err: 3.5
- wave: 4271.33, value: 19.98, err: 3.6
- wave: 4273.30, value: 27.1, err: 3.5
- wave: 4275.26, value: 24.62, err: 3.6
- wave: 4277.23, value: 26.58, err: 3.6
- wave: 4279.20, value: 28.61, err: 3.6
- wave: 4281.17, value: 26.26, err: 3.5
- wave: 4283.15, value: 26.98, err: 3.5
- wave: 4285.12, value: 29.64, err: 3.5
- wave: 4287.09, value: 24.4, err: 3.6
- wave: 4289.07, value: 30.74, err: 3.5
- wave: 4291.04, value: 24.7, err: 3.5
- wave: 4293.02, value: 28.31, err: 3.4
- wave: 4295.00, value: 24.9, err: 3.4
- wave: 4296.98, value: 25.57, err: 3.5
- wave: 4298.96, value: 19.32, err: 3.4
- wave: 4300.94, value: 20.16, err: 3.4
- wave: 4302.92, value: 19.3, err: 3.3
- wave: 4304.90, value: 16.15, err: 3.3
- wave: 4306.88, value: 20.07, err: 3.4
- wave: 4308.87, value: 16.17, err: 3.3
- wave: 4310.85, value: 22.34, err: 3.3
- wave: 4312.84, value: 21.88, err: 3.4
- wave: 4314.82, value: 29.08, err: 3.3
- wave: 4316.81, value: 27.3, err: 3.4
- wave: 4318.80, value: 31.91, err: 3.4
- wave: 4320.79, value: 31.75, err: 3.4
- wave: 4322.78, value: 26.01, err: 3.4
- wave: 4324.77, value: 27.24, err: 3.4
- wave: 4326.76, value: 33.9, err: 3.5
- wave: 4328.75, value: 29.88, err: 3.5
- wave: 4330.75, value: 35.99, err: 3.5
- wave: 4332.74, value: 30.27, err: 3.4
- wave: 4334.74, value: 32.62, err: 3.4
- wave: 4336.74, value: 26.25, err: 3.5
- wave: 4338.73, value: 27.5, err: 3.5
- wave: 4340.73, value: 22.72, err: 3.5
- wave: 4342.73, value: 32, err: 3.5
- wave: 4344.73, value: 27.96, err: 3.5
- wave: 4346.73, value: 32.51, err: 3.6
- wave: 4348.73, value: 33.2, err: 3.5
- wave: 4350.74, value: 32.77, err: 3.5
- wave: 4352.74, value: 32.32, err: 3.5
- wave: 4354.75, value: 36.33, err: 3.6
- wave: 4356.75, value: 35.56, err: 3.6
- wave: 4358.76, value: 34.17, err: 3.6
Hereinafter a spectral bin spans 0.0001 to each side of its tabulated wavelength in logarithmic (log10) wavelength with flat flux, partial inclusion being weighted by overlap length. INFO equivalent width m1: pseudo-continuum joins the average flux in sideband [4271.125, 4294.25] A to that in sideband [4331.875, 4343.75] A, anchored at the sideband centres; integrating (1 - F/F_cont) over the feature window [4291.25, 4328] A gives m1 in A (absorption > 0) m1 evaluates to 4.1 A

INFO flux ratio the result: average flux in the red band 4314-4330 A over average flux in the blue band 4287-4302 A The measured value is 1.20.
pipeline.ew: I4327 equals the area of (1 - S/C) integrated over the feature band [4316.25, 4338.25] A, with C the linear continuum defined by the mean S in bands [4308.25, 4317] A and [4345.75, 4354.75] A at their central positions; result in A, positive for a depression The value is -2.6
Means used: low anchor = 23.3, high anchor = 33.1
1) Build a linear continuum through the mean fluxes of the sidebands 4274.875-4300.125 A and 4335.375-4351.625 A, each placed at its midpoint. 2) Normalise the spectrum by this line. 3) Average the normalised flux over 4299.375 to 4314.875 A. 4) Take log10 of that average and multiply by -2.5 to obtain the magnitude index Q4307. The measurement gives 0.334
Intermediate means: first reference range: 26.2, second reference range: 29.4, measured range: 20.1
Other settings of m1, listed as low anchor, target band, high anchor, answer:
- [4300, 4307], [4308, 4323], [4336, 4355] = -2.5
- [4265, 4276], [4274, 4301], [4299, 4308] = -4.5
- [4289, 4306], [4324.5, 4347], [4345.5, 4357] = 0.3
